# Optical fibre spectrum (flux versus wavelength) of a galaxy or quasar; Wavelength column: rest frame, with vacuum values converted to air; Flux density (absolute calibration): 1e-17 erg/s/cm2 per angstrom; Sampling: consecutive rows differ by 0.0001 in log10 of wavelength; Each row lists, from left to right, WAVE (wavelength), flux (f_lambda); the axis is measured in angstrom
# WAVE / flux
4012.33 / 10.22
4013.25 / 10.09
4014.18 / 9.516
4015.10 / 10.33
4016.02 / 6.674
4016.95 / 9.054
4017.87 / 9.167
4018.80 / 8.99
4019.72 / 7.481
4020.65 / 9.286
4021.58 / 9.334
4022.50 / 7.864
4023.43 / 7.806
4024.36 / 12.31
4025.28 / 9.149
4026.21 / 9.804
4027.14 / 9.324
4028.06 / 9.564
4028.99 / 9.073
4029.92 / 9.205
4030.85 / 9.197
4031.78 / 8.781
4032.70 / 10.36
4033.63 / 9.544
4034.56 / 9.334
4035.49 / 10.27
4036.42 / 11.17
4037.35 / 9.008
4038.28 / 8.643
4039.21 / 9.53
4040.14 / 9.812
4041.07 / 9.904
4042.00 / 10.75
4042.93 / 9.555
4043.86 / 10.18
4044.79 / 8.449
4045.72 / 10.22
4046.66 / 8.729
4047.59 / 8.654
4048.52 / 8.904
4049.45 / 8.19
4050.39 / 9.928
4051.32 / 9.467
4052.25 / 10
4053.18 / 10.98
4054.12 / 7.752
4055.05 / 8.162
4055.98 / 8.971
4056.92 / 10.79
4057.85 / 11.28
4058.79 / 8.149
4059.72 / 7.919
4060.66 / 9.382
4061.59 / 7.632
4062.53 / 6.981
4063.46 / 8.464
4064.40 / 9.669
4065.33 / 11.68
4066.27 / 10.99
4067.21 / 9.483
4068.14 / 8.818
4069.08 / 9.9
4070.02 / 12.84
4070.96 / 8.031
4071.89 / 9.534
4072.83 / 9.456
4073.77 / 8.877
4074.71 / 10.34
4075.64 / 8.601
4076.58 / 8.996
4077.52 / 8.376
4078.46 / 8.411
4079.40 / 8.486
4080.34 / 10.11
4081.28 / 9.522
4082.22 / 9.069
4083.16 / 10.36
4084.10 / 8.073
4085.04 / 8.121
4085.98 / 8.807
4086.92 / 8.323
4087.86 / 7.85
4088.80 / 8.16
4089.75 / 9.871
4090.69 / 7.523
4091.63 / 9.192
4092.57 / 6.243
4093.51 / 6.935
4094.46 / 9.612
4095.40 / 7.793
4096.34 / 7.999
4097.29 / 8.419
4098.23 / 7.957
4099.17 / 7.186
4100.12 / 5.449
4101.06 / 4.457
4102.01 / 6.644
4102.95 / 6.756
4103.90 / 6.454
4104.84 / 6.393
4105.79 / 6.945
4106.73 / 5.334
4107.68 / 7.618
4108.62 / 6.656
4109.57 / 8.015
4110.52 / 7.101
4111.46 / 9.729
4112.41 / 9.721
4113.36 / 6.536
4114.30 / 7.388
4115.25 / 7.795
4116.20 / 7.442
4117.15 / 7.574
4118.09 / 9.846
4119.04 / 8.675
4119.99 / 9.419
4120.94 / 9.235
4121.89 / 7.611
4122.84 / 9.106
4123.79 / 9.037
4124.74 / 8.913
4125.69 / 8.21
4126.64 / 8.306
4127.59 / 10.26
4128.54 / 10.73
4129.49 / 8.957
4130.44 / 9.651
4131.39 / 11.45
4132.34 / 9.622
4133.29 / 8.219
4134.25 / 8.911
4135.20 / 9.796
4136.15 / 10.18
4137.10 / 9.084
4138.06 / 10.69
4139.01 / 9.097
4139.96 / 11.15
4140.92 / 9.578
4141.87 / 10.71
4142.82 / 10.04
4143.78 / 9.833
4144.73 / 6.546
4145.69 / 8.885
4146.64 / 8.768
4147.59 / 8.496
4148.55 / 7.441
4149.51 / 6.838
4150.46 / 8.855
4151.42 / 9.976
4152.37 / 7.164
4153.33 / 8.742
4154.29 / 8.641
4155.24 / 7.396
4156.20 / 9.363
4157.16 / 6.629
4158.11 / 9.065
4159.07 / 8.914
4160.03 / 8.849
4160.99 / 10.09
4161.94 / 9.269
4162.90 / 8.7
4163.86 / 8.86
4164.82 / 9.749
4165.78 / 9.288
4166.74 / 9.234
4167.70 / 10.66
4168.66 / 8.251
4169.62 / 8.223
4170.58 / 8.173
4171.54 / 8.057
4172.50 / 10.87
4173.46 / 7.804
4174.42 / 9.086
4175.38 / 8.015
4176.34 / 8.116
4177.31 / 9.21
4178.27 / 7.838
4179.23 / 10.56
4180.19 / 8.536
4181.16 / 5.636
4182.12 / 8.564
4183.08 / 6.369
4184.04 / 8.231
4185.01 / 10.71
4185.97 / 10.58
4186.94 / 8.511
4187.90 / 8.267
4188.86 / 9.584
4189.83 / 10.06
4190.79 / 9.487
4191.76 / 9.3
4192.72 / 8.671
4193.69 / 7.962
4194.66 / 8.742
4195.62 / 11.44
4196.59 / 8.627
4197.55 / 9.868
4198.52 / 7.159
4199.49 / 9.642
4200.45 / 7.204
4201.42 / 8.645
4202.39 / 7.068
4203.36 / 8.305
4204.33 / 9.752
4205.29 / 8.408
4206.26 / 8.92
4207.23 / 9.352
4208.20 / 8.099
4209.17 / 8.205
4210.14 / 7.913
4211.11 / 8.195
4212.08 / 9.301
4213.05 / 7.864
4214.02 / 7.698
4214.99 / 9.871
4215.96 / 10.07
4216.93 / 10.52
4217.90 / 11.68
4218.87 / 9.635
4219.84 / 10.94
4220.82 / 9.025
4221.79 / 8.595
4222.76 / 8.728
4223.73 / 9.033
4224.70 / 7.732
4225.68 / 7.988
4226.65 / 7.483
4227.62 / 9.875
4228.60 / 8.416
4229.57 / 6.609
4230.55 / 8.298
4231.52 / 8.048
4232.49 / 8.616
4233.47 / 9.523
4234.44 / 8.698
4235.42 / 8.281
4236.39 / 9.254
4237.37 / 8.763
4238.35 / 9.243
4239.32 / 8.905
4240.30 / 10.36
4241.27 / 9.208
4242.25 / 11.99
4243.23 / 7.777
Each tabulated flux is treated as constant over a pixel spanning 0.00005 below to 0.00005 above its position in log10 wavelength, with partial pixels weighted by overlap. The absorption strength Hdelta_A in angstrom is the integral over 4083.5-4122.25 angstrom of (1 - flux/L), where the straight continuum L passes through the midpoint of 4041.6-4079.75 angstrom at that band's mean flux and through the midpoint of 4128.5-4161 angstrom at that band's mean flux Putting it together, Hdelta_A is 6.1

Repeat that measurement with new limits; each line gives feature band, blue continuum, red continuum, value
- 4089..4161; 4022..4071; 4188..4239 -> 5.9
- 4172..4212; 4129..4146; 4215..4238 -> 2.1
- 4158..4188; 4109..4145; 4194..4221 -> 0.7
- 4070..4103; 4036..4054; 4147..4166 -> 3.0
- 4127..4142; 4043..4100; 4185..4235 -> -1.6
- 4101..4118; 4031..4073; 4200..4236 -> 3.6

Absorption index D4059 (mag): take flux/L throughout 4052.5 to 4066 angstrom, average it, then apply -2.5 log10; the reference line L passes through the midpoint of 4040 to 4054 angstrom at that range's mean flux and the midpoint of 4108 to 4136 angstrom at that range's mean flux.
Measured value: 0.03 mag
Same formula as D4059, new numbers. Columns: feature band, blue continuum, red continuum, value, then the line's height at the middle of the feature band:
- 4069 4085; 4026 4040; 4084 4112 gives -0.141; 8.16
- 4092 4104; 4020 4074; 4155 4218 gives 0.282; 9.21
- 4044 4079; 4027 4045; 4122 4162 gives 0.023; 9.48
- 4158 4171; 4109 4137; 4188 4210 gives -0.031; 8.84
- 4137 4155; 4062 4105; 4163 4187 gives -0.033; 8.69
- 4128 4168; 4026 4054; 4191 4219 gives -0.003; 9.11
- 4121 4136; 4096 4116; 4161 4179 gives -0.190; 7.78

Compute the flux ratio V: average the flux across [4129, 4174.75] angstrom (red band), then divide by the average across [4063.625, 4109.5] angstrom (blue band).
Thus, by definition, 1.1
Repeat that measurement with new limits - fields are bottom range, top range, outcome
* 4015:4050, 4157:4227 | 0.95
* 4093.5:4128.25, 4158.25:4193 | 1.14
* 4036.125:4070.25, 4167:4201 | 0.93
